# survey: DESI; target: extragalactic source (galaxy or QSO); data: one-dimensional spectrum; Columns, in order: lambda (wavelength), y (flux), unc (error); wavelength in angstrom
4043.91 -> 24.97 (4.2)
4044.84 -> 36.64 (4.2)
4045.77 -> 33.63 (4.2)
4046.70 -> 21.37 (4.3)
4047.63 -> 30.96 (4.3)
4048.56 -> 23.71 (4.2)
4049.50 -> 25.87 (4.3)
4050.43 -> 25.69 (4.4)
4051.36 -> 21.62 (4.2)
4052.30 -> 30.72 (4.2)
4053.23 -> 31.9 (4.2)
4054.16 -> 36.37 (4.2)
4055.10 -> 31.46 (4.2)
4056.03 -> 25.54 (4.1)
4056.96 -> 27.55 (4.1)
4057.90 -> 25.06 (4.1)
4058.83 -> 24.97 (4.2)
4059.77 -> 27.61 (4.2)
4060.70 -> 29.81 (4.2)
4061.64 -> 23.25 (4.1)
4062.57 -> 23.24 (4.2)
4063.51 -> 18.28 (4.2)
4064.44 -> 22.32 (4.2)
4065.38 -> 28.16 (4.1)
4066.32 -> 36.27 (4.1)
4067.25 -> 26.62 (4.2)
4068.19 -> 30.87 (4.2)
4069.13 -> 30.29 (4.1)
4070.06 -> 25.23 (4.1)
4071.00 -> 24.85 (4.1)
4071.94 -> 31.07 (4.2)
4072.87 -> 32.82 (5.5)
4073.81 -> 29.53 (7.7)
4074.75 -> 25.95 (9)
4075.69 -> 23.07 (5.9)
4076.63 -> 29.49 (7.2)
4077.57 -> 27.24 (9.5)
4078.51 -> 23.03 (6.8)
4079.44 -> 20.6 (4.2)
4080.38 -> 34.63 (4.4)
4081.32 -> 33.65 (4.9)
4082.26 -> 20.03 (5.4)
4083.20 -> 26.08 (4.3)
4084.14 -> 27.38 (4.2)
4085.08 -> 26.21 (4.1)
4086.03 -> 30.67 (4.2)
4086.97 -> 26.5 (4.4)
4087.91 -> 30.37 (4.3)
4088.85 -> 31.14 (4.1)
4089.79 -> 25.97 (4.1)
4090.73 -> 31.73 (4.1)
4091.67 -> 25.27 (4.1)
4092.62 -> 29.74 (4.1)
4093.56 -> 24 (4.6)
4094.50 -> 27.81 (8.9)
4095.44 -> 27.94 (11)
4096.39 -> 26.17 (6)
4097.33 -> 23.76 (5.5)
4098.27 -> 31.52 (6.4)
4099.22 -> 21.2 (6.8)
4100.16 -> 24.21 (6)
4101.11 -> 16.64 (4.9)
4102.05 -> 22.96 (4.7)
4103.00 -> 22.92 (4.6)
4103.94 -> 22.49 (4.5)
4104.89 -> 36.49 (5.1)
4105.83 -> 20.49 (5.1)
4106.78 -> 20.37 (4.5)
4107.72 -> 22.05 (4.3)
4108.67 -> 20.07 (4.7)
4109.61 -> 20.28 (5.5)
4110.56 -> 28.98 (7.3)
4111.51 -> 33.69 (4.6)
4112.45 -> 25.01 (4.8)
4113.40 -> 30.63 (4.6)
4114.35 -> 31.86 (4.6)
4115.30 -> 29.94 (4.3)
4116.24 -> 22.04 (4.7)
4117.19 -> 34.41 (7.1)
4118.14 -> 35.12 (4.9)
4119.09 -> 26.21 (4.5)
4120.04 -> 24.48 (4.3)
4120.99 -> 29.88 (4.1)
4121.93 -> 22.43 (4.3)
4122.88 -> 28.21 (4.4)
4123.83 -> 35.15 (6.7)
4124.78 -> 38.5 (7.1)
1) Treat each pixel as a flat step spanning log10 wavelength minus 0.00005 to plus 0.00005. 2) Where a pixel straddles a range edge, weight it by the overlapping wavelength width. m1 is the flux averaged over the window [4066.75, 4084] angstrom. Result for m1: 27.5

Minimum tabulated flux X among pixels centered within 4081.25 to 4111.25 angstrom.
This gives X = 16.64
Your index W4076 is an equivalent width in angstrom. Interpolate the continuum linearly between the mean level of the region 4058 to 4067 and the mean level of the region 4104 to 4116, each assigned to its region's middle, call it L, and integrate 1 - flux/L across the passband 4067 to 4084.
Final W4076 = -0.9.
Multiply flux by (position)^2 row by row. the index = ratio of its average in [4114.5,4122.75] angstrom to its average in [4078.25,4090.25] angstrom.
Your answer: 1.04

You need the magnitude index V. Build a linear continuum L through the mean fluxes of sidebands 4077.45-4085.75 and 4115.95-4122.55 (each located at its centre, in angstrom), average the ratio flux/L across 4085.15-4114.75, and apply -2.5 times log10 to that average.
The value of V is 0.04 mag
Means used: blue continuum 26.6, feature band 26.2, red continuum 28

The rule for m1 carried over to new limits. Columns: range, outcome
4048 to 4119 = 27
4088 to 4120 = 26.5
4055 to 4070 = 26.8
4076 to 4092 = 27.6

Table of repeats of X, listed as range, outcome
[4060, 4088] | 18.28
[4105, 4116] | 20.07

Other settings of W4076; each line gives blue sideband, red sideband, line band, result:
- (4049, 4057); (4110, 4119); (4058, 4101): 3.1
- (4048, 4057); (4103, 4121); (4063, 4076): 0.1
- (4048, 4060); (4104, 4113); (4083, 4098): -1.0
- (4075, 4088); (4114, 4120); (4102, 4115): 1.4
